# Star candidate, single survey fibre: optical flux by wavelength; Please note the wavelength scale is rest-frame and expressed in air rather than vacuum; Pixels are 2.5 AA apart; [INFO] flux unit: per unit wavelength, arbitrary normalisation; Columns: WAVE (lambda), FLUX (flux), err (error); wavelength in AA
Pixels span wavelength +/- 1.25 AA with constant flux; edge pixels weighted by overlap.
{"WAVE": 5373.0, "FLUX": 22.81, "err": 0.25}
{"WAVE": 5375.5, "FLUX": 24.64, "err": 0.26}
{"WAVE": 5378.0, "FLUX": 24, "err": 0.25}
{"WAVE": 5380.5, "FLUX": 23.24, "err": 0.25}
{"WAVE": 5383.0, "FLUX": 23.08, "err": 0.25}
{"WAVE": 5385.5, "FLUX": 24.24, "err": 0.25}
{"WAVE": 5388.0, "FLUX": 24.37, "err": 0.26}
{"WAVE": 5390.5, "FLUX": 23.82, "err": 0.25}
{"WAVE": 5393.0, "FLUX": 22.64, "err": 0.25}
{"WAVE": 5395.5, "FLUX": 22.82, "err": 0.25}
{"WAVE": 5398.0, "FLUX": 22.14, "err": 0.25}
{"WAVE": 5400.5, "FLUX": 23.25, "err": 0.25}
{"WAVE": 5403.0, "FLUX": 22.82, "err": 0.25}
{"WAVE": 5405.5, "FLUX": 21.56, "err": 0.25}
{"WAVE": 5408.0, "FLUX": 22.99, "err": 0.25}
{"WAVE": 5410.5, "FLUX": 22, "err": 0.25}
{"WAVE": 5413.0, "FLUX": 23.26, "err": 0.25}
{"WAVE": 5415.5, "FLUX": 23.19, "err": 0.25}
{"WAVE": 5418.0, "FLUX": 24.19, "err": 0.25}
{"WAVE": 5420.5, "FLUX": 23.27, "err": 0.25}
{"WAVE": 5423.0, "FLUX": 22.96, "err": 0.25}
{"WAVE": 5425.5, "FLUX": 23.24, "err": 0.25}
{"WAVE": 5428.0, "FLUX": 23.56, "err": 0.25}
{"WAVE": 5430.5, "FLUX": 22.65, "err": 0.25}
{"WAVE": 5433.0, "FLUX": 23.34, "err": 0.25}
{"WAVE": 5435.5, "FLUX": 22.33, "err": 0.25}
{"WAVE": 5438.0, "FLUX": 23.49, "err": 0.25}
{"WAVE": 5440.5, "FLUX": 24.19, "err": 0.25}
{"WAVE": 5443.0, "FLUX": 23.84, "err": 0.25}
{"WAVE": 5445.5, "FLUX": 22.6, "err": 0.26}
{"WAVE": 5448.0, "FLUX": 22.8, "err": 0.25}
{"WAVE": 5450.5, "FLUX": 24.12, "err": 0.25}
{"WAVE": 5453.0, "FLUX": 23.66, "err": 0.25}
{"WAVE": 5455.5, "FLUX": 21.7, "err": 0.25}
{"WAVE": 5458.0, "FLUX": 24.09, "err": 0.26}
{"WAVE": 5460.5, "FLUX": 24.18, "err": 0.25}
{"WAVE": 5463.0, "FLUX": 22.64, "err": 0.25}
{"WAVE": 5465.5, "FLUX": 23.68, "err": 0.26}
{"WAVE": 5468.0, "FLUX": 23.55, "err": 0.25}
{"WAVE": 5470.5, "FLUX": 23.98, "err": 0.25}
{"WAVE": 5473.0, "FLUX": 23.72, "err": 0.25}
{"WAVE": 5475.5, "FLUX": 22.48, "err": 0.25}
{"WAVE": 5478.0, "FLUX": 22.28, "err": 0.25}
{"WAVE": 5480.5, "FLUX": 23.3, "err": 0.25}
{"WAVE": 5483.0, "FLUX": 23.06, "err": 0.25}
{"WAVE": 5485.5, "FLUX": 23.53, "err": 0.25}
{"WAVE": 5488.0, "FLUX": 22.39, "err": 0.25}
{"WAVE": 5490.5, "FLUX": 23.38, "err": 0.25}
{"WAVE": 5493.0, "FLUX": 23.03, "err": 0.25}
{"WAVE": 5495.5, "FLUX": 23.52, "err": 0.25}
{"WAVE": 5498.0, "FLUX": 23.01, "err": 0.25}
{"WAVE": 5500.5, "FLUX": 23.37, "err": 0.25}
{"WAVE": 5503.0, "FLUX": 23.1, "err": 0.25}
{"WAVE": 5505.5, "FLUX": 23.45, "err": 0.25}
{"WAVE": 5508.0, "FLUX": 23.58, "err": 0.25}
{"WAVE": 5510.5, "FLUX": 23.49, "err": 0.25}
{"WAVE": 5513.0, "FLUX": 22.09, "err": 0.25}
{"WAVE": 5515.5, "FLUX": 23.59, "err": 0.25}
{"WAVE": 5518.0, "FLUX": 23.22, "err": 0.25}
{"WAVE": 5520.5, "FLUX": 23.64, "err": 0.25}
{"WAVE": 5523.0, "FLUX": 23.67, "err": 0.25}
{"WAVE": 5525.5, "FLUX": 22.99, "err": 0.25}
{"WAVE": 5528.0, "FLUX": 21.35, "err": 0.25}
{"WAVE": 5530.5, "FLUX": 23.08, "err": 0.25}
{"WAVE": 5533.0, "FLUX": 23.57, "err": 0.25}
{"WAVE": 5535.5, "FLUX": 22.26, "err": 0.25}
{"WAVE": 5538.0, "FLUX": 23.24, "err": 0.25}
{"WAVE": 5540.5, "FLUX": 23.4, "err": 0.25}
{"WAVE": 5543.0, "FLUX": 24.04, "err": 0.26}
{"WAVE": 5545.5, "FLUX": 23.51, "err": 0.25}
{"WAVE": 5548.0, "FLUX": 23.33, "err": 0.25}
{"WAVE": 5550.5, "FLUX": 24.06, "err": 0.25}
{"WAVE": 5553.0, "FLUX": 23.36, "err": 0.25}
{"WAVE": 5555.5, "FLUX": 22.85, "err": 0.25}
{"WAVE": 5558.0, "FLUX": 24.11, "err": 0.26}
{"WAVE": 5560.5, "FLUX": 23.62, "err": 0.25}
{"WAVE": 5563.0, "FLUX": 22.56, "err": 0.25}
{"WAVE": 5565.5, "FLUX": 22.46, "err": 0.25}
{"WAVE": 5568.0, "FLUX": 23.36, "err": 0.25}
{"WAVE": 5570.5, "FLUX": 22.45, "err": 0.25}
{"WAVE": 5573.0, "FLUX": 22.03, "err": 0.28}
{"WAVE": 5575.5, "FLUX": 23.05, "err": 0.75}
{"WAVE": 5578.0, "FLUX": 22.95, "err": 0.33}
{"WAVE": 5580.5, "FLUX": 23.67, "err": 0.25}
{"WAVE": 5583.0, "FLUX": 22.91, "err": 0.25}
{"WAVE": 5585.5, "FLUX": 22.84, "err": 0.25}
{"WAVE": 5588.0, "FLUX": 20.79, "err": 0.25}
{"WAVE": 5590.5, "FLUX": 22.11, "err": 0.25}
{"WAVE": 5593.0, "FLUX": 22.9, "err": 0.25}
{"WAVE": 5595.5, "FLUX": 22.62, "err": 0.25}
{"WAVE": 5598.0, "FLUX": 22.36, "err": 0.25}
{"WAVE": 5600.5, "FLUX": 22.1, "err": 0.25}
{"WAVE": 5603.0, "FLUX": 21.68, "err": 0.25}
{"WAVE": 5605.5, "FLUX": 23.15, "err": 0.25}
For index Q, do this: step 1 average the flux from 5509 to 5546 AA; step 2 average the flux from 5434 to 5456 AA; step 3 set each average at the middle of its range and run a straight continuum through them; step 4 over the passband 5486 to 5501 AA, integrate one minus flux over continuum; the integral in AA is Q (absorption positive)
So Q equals 0.0 AA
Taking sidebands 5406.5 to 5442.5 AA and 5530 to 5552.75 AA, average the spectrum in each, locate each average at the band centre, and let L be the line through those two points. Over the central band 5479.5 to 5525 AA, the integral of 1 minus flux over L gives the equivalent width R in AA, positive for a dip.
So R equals 0.17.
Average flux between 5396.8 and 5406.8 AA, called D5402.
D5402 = 22.4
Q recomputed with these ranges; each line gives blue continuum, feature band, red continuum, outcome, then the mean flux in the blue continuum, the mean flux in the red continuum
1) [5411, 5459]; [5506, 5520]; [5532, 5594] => -0.1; 23.3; 23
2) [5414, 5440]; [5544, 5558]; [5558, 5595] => -0.4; 23.3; 22.7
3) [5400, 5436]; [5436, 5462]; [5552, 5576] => -0.5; 23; 23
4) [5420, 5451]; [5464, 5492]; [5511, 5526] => 0.0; 23.2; 23.2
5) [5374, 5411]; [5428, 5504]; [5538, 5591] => -0.4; 23.2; 23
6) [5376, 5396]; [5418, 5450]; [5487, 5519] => 0.2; 23.6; 23.2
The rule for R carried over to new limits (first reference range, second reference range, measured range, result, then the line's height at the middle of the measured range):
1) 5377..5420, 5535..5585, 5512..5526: 0.0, 23.2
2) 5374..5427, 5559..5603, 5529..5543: -0.2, 22.8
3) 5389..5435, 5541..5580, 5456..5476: -0.4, 23.1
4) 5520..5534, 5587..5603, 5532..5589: -1.2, 22.6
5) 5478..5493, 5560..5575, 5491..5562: -1.2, 22.9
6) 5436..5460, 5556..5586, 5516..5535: 0.1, 23.1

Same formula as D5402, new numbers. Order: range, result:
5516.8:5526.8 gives 23.4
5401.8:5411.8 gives 22.3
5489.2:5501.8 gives 23.3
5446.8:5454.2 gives 23.5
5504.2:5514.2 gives 23.2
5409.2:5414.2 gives 22.6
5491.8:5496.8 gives 23.3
